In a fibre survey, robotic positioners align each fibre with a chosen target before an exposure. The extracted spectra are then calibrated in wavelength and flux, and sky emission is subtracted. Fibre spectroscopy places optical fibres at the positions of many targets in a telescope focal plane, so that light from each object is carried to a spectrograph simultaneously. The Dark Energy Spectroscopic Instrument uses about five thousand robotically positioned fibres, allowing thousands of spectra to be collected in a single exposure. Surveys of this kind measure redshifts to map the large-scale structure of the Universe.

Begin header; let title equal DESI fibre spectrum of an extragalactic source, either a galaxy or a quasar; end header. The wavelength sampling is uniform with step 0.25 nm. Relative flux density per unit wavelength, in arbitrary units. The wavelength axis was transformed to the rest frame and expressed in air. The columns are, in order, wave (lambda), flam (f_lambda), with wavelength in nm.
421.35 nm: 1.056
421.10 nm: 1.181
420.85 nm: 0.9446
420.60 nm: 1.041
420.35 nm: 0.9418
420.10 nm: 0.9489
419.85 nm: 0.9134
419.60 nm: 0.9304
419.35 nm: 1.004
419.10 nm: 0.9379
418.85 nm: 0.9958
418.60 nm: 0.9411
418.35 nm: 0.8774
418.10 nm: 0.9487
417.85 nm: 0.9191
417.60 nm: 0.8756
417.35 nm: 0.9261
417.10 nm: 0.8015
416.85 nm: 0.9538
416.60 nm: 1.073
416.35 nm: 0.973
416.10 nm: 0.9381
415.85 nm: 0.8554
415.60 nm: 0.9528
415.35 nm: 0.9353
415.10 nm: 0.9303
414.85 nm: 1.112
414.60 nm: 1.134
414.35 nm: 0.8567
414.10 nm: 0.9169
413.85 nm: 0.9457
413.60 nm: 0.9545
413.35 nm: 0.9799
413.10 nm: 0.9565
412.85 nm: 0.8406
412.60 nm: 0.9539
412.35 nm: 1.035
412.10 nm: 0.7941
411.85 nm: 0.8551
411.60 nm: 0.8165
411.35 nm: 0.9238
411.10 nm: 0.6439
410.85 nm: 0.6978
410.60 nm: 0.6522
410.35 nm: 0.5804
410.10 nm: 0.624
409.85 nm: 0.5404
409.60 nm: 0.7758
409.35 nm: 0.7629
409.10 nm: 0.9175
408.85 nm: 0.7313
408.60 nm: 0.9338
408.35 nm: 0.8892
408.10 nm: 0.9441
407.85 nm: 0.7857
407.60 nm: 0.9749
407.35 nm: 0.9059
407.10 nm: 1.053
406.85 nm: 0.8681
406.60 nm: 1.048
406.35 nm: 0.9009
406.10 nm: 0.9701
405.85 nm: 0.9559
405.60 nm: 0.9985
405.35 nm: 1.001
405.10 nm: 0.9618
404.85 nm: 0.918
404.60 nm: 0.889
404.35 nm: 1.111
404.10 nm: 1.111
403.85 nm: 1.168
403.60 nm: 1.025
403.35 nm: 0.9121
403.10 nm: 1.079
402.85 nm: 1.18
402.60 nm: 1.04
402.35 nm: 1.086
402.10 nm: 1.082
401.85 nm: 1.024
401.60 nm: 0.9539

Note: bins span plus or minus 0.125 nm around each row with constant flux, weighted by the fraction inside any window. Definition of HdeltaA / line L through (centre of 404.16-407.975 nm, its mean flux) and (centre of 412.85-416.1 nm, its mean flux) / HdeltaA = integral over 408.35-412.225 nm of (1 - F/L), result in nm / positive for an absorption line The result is 0.82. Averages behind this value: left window 0.959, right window 0.955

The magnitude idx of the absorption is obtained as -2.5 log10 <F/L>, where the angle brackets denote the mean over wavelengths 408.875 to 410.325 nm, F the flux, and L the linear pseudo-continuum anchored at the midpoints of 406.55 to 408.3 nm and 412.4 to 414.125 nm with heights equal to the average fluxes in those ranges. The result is 0.29 mag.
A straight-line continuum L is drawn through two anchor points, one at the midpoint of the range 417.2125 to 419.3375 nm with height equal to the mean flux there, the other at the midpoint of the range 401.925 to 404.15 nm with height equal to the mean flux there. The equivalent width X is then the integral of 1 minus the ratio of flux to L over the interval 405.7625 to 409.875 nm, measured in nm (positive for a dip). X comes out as 0.57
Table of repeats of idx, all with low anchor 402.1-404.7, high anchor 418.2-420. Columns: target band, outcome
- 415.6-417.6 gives 0.04 mag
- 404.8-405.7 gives 0.08 mag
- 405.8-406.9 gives 0.09 mag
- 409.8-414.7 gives 0.18 mag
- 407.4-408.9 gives 0.16 mag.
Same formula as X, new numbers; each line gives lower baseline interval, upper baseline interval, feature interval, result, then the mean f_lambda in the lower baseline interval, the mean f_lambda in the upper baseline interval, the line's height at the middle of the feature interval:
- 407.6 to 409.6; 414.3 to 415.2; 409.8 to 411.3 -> 0.440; 0.855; 1.02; 0.908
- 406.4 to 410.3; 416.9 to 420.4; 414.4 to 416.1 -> -0.147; 0.846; 0.926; 0.9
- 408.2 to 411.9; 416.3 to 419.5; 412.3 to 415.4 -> -0.440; 0.756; 0.94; 0.845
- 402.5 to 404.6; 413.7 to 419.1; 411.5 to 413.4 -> 0.156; 1.07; 0.946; 0.983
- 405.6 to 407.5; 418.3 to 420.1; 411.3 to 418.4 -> 0.134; 0.96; 0.946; 0.951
